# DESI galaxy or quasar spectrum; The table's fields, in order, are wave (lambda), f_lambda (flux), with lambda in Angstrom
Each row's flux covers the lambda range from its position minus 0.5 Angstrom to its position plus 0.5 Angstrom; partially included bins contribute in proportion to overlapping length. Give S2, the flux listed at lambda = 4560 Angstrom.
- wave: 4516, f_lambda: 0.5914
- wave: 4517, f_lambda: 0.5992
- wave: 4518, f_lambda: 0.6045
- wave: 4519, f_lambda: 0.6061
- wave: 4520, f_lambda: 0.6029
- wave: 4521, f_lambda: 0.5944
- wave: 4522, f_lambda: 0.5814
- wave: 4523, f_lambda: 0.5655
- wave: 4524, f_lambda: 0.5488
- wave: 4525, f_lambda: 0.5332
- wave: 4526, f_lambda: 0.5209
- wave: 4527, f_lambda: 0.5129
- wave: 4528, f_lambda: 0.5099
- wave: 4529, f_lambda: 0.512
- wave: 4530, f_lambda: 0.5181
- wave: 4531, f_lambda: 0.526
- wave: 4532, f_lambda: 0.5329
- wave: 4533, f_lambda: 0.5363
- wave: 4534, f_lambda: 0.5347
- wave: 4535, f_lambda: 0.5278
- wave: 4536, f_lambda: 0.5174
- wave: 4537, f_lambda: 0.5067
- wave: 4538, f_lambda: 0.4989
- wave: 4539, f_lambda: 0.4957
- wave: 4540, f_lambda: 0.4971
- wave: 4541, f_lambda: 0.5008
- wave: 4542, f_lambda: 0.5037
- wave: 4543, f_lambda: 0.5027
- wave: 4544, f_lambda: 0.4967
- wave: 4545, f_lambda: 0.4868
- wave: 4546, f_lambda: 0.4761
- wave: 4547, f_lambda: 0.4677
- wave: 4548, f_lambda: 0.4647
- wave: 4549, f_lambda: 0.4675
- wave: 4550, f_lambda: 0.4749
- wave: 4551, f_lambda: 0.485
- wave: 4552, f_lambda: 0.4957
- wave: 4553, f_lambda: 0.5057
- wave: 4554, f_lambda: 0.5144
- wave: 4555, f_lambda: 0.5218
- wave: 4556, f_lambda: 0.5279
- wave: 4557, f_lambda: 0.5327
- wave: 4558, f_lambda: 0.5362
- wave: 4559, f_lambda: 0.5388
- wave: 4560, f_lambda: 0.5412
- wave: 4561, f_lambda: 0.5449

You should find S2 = 0.5412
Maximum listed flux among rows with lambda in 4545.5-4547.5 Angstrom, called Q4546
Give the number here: 0.4761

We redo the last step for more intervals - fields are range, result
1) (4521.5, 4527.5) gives 0.5814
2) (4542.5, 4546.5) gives 0.5027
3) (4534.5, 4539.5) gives 0.5278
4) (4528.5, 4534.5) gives 0.5363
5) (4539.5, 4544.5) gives 0.5037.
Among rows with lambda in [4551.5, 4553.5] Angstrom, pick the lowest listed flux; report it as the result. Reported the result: 0.4957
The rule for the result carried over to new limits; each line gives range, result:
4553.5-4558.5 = 0.5144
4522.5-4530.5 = 0.5099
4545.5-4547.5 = 0.4677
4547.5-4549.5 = 0.4647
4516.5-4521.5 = 0.5944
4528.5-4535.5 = 0.512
